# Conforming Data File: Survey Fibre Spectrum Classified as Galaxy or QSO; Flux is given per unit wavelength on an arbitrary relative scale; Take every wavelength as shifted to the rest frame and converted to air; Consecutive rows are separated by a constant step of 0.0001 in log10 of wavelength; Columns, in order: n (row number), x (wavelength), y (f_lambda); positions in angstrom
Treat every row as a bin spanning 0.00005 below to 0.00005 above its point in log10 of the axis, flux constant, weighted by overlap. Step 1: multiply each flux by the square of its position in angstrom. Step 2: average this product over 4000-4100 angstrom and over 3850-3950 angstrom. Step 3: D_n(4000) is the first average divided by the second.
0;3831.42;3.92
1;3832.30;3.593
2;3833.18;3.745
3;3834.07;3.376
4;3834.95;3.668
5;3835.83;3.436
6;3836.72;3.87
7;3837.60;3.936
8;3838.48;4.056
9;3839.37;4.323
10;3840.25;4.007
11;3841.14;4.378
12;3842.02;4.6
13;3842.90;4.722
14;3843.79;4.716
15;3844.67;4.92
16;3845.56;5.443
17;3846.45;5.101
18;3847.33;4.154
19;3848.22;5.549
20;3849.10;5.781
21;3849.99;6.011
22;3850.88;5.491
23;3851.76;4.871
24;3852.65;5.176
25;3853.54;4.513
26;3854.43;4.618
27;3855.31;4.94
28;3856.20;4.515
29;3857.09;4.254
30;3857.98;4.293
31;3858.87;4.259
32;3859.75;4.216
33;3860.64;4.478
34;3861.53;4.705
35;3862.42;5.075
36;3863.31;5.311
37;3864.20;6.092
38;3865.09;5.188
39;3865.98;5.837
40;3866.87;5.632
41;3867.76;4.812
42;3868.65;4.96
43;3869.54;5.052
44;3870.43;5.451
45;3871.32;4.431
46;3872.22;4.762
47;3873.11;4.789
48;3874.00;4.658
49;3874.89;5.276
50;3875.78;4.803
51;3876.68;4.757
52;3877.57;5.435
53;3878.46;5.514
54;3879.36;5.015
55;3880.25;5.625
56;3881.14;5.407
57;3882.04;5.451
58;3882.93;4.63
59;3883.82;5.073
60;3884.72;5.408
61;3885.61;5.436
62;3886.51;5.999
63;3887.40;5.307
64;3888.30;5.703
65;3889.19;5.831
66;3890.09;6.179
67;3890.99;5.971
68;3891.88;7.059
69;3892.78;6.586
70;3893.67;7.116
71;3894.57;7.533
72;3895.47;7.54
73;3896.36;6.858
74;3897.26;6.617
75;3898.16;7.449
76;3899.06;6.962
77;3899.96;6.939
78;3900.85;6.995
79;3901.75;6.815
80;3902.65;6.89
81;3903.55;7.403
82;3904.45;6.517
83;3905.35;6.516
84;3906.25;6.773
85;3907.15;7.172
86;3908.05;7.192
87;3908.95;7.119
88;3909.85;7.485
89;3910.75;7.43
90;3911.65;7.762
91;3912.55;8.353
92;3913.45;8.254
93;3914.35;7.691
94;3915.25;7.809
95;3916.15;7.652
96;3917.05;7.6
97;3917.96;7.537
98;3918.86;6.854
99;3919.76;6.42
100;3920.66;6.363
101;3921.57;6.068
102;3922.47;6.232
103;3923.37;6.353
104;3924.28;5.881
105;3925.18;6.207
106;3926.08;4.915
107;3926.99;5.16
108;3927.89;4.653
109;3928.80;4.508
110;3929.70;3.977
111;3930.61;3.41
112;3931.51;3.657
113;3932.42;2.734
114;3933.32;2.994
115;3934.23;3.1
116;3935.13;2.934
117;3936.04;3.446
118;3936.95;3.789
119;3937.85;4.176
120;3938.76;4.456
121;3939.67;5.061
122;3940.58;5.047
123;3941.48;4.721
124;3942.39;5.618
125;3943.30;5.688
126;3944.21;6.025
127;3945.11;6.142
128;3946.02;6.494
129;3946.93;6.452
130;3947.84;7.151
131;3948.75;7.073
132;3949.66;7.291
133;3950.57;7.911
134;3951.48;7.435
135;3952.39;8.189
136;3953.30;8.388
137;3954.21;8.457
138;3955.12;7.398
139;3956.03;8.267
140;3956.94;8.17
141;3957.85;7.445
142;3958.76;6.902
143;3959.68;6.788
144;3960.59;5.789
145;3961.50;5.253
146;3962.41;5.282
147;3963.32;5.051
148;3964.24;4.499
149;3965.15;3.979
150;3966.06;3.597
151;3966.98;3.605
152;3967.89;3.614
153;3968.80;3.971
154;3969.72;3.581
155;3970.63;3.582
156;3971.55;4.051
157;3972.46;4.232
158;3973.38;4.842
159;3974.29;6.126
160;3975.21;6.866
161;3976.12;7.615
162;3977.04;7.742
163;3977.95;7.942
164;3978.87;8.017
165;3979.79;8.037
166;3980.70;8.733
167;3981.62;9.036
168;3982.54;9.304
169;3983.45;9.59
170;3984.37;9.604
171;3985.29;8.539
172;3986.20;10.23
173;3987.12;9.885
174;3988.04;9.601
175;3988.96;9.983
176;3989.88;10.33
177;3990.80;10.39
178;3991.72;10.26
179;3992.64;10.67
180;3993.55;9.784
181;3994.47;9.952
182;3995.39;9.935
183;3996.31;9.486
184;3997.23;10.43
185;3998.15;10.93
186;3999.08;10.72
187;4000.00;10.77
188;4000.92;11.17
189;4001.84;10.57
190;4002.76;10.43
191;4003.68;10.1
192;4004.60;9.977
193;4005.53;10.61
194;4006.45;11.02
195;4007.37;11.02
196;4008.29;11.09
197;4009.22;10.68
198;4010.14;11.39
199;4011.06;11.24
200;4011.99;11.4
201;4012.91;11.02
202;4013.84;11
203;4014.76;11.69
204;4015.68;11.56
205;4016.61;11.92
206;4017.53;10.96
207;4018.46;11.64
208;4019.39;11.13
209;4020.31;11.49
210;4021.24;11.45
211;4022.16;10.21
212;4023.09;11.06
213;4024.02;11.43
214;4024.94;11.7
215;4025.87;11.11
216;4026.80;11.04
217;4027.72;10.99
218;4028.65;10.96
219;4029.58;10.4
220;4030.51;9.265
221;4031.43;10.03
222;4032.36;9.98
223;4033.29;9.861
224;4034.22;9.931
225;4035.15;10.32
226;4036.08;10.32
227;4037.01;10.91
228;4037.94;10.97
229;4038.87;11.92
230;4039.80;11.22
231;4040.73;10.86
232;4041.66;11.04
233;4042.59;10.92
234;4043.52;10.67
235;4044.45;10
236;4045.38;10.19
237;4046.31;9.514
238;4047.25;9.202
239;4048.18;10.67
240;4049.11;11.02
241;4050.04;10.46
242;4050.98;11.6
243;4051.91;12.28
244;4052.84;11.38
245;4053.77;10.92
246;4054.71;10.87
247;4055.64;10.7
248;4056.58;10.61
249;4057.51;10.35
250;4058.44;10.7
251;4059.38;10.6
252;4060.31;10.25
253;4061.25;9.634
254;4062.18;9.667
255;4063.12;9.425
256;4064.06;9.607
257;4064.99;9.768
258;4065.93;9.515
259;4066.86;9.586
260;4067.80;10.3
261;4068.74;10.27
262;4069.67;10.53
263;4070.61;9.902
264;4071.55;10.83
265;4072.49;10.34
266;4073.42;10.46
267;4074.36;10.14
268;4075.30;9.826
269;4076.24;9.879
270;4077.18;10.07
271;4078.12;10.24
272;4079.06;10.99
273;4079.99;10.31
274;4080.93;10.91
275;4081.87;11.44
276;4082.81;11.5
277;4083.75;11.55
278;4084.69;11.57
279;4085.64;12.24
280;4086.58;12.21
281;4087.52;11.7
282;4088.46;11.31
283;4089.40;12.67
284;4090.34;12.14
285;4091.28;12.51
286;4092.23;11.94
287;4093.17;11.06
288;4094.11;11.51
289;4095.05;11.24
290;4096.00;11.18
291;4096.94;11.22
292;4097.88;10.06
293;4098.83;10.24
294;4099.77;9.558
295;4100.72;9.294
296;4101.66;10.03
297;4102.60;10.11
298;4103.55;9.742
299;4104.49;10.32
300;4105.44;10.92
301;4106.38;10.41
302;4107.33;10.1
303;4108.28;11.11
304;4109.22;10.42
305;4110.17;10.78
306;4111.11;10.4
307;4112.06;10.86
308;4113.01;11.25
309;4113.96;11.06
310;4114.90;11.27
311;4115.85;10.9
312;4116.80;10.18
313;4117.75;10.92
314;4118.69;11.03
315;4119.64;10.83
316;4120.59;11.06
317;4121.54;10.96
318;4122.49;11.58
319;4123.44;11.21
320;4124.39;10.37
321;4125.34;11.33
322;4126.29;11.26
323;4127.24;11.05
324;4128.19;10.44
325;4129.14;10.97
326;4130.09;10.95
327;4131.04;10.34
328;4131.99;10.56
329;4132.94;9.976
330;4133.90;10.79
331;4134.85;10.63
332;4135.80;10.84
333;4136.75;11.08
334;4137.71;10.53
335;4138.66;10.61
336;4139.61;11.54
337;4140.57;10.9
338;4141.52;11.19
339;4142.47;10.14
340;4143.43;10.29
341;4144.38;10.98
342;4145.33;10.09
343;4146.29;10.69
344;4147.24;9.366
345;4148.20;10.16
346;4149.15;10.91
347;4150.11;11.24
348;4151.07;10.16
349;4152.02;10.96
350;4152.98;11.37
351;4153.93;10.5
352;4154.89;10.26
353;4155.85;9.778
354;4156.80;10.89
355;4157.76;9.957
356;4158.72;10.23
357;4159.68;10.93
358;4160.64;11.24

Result 2.04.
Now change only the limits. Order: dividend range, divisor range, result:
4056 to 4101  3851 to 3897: 2.21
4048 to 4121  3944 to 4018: 1.35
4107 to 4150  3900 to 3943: 2.03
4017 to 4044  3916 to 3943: 2.27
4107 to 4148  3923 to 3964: 2.07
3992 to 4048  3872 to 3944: 1.93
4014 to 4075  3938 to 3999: 1.52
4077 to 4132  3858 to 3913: 2.05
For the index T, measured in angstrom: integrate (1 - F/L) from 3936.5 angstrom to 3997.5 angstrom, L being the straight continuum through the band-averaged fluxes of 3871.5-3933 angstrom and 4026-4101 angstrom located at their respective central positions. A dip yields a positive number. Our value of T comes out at 7.3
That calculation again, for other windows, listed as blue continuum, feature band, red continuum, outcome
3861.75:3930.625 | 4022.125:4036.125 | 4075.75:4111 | -1.8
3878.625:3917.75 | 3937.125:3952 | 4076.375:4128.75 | 3.2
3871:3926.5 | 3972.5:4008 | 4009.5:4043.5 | 0.9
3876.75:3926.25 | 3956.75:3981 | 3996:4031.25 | 9.2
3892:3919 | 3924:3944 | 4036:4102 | 8.9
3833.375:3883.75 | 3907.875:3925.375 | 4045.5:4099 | -1.9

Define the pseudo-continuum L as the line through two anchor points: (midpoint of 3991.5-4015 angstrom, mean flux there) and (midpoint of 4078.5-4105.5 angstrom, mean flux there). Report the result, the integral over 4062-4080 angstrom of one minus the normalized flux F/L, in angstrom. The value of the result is 1.5 angstrom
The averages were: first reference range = 10.7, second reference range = 11.1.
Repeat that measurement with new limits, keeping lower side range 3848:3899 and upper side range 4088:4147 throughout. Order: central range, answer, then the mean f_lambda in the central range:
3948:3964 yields 0.3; 7.09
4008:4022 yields -4.5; 11.3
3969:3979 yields 2.5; 5.75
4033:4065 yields -4.3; 10.5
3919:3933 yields 3.1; 5.12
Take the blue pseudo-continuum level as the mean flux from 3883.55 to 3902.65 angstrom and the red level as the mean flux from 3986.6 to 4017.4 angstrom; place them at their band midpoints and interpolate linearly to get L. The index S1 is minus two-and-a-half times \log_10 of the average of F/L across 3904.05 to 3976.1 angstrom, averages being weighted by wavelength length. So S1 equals 0.35 mag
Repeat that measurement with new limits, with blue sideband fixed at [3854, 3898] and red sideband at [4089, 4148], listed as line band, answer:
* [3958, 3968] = 0.40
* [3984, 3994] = -0.25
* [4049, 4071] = -0.10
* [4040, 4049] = -0.14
